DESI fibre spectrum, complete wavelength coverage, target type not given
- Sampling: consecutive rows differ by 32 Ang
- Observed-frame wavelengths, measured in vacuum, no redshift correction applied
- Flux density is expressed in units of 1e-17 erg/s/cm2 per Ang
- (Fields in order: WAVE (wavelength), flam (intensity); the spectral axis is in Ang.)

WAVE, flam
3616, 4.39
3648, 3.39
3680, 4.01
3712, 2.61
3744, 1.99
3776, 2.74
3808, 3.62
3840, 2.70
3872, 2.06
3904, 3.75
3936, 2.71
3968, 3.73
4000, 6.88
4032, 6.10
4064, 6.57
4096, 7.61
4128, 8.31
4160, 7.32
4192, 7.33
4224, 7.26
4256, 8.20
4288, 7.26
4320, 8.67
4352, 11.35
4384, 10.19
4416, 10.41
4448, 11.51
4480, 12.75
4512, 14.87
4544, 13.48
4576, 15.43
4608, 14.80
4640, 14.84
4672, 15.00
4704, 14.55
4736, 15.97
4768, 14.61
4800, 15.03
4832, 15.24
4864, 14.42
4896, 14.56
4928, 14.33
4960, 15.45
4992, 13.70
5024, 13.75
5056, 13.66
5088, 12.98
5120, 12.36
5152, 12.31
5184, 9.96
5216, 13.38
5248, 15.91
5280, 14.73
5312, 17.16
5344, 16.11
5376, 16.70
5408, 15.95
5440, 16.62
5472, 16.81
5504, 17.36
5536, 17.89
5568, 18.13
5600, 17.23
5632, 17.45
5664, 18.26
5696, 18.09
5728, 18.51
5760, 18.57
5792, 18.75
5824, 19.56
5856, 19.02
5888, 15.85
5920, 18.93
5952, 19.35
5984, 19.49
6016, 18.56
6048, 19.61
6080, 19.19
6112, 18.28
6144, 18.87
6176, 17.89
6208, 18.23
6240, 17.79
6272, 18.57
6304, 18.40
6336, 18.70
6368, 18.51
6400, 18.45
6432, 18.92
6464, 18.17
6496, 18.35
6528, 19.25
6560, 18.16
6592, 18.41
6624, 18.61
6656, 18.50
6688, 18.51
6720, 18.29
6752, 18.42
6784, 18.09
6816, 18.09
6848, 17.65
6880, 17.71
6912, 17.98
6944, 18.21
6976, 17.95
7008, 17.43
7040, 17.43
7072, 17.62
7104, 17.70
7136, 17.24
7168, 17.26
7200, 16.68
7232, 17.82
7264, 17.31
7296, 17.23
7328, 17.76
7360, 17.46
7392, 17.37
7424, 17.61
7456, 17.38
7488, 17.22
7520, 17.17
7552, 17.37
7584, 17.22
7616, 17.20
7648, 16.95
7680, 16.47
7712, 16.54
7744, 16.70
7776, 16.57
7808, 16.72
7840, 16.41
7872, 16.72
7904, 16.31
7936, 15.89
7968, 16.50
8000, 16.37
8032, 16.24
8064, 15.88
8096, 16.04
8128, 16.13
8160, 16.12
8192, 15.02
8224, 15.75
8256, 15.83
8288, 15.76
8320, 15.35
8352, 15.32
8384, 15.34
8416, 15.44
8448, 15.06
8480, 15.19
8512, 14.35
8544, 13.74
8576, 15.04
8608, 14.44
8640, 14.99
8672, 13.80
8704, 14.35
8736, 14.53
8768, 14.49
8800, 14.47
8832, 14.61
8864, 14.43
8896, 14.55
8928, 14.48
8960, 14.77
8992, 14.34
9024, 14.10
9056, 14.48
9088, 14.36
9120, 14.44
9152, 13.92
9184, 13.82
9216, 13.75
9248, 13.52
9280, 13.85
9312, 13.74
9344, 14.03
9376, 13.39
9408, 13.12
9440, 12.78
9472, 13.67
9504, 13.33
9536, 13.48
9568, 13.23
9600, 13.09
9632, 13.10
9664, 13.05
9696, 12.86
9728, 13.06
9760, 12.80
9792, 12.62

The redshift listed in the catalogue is 0.000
